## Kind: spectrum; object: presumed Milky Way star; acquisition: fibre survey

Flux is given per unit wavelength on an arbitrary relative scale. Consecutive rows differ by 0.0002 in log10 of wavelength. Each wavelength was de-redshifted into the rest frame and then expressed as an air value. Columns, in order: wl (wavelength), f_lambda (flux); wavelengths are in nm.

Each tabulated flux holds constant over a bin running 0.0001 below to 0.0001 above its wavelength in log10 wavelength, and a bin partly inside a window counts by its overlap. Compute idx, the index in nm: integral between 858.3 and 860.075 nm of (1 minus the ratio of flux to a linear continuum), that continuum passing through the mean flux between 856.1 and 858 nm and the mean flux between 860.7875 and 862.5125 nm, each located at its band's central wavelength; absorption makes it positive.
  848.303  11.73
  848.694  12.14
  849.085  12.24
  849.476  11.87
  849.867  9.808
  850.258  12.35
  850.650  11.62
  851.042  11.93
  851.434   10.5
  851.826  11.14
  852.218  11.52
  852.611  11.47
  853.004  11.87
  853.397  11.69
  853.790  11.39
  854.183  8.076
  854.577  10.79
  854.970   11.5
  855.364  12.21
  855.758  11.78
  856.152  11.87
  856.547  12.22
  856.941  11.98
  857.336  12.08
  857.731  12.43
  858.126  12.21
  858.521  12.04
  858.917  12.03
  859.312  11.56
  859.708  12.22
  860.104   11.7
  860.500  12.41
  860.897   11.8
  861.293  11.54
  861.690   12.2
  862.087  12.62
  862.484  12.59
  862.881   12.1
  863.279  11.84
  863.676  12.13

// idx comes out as 0.028 nm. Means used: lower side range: 12.1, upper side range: 12.1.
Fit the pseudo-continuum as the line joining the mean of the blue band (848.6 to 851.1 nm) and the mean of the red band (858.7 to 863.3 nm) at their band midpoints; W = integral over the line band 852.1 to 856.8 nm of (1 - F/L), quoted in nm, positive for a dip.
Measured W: 0.18 nm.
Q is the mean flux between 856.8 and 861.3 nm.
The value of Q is 12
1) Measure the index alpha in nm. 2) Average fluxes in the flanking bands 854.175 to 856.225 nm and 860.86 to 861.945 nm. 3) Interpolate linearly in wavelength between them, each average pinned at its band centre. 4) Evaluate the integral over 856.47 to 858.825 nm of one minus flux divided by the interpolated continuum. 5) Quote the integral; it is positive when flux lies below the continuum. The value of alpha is -0.13 nm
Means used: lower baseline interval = 11.3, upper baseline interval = 11.9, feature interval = 12.2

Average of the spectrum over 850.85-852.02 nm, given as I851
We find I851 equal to 11.2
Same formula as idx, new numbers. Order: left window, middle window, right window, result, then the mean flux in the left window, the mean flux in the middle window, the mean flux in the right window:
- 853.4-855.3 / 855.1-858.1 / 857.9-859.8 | -0.19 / 10.7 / 12.1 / 12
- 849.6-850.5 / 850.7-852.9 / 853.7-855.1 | -0.11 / 11.2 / 11.4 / 10.3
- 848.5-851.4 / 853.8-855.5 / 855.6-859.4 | 0.17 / 11.6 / 10.7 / 12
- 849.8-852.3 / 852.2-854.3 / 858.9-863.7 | 0.08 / 11.3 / 11.1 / 12.1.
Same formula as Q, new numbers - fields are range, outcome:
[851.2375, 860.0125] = 11.6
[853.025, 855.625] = 11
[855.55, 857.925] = 12.1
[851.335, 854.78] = 11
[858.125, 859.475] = 11.9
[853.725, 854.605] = 9.75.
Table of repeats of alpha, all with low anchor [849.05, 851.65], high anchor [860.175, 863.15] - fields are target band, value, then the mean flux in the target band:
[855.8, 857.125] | -0.02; 12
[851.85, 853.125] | 0.00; 11.5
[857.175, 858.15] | -0.03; 12.3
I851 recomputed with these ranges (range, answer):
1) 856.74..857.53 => 12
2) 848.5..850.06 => 11.5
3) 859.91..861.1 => 12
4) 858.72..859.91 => 11.9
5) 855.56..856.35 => 11.8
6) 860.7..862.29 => 12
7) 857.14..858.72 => 12.2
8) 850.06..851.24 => 12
